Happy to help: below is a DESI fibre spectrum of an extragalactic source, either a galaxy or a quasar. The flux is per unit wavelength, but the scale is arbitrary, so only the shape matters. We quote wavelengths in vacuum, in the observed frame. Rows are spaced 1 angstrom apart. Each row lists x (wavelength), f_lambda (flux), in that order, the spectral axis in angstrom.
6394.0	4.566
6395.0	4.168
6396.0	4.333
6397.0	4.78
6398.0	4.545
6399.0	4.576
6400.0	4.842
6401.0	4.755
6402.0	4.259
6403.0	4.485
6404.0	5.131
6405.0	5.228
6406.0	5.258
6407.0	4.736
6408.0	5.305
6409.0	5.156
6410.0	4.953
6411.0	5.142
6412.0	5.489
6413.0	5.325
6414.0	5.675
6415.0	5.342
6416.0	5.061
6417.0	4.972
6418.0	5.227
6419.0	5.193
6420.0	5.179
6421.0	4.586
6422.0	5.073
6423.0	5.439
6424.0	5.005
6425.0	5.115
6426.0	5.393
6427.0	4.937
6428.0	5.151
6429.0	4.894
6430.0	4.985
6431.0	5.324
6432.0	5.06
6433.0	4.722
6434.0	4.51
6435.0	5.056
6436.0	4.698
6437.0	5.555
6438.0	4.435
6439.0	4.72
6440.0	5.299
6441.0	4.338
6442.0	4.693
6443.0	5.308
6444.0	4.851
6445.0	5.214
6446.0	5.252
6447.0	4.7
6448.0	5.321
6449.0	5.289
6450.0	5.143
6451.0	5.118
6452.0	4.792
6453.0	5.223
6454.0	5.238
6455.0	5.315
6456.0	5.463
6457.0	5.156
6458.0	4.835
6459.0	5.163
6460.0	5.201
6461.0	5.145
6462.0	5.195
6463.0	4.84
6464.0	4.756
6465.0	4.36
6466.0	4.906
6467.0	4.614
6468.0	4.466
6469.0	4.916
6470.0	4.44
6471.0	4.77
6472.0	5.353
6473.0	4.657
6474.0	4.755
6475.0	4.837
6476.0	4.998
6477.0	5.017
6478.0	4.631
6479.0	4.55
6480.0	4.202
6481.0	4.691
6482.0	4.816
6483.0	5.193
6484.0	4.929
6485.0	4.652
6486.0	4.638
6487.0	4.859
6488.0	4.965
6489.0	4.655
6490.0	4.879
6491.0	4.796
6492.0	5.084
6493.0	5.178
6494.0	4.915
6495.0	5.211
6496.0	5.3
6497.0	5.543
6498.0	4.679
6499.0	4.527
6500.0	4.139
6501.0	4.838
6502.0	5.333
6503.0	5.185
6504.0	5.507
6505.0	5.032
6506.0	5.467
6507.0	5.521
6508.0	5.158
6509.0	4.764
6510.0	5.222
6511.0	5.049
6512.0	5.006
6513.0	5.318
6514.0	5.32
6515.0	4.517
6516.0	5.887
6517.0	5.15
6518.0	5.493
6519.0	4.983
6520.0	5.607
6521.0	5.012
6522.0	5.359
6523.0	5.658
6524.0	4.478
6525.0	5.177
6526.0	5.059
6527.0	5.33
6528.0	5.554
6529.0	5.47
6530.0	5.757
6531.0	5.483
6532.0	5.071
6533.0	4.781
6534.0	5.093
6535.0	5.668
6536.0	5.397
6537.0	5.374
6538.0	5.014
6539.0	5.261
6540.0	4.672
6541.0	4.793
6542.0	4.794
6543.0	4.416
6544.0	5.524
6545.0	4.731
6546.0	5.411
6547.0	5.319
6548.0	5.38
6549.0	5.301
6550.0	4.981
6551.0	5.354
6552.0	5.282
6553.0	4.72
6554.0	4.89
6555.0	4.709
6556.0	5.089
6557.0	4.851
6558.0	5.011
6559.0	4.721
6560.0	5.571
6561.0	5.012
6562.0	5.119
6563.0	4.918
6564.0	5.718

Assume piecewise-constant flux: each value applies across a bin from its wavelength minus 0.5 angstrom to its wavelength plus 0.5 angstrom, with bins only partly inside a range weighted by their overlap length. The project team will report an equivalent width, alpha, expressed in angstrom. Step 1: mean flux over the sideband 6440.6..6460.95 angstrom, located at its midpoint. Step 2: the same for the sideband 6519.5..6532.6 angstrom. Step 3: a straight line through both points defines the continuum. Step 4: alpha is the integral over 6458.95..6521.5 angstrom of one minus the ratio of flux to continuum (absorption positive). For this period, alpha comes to 2.86 angstrom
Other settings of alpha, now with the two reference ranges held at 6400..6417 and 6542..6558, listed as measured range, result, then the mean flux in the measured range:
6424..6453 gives 0.39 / 5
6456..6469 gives 0.40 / 4.91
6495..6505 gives 0.08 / 5.02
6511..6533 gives -0.86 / 5.25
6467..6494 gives 1.38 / 4.8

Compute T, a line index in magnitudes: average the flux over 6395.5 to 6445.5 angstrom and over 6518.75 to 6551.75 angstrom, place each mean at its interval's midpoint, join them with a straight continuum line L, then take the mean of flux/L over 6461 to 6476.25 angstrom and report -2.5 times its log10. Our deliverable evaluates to 0.06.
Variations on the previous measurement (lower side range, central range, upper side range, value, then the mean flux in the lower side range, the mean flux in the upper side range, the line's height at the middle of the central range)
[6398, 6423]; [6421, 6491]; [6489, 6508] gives 0.02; 5.04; 5.05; 5.05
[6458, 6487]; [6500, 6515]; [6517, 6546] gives -0.02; 4.81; 5.18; 5.03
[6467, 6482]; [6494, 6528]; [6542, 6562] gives -0.06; 4.73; 5.06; 4.89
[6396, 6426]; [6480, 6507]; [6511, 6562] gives 0.03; 5.02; 5.15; 5.11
